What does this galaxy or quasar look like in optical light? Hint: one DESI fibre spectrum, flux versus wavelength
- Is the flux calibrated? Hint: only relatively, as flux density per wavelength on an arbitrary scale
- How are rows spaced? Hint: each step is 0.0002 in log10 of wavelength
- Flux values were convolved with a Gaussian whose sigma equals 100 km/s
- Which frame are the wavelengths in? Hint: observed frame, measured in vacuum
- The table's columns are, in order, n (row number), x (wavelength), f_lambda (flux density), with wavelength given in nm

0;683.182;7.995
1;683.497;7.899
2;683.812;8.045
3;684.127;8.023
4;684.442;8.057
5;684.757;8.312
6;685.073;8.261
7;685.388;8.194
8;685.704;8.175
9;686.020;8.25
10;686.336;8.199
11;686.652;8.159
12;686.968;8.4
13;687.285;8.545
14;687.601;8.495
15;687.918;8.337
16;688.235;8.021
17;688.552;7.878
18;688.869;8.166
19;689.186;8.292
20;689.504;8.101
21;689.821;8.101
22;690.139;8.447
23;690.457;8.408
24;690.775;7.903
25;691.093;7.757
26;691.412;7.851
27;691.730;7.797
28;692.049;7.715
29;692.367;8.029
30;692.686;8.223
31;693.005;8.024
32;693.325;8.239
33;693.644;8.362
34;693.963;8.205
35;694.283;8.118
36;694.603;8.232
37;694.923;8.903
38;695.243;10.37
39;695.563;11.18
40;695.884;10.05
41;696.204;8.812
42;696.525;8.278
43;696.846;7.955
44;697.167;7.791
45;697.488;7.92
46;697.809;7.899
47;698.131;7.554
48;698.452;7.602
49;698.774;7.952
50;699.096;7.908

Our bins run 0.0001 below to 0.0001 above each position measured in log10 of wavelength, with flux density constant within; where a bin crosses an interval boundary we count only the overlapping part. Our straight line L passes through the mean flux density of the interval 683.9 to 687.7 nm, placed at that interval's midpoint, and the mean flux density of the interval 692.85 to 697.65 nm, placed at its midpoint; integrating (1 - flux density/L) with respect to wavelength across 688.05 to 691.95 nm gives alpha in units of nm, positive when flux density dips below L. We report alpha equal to 0.18 nm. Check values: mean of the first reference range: 8.25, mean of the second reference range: 8.7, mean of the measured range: 8.06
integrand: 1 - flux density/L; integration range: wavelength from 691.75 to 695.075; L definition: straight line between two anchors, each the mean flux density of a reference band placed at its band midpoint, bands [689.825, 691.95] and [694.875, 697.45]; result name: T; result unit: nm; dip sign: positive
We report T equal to 0.14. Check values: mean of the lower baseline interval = 8.02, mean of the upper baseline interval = 9.12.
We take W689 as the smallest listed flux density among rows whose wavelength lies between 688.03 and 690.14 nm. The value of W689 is 7.878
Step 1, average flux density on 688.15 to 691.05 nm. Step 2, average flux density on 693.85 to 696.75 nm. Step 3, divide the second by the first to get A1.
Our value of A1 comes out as 1.12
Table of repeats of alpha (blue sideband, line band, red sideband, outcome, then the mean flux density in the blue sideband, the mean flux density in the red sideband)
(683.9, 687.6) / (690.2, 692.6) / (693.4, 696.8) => 0.20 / 8.24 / 8.99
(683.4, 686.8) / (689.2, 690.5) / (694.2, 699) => 0.01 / 8.15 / 8.57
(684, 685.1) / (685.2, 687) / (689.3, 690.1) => -0.01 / 8.15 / 8.16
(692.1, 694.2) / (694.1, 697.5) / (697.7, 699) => -0.41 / 8.16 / 7.75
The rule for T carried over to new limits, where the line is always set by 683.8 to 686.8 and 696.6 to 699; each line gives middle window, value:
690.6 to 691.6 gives 0.021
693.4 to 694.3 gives -0.035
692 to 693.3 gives -0.012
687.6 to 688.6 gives -0.009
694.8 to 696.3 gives -0.388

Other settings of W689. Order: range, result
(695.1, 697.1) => 7.955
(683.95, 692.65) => 7.715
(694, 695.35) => 8.118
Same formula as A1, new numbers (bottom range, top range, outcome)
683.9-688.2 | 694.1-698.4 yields 1.05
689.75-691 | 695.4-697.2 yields 1.11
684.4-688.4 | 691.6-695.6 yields 1.03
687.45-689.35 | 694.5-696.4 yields 1.17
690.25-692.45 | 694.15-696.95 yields 1.15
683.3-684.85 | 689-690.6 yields 1.03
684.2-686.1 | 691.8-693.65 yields 0.98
